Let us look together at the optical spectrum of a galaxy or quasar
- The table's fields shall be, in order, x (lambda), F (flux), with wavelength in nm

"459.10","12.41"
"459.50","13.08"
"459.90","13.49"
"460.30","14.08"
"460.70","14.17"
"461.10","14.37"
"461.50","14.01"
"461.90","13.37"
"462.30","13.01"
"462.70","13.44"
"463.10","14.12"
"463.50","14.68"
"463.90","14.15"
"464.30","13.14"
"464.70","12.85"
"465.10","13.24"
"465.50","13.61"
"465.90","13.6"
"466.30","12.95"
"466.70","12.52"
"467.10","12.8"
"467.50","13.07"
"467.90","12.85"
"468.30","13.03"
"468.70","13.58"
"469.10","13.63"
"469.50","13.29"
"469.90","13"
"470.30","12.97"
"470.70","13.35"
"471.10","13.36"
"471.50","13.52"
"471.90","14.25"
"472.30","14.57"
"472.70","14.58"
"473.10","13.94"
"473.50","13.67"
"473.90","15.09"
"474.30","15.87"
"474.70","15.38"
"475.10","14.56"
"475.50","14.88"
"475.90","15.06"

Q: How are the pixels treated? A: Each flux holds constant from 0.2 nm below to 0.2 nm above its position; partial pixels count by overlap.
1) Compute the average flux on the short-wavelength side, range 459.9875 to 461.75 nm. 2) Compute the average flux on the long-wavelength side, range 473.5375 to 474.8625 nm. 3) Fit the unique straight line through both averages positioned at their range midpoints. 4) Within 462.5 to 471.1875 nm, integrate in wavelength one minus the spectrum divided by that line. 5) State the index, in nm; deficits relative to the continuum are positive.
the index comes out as 0.75 nm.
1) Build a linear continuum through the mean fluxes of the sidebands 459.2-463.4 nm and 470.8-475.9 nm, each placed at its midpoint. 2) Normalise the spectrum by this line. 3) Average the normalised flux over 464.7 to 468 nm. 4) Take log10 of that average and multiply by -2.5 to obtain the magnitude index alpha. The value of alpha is 0.08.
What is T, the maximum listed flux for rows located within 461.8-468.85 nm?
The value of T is 14.68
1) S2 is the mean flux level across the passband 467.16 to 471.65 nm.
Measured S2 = 13.2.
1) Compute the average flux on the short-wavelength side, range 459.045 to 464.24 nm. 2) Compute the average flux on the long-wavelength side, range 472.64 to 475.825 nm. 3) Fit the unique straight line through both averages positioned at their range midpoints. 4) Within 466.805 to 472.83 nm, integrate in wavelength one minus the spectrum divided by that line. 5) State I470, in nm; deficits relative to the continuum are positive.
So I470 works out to 0.41 nm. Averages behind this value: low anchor 13.7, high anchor 14.8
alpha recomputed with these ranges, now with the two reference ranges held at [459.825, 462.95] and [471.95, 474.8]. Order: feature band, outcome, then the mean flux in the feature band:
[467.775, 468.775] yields 0.092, 13.1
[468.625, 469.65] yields 0.067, 13.5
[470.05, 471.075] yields 0.101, 13.2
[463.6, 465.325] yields 0.045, 13.4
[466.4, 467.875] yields 0.112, 12.8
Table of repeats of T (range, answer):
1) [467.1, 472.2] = 14.25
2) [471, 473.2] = 14.58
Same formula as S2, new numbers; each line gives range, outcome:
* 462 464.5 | 13.7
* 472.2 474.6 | 14.7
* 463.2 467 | 13.4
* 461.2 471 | 13.4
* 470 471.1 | 13.2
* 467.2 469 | 13.1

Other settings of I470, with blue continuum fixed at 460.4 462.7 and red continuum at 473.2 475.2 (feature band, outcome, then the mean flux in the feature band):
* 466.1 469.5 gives 0.30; 13.1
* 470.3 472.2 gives 0.13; 13.6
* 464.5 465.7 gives 0.07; 13.2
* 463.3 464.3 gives -0.01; 14.2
